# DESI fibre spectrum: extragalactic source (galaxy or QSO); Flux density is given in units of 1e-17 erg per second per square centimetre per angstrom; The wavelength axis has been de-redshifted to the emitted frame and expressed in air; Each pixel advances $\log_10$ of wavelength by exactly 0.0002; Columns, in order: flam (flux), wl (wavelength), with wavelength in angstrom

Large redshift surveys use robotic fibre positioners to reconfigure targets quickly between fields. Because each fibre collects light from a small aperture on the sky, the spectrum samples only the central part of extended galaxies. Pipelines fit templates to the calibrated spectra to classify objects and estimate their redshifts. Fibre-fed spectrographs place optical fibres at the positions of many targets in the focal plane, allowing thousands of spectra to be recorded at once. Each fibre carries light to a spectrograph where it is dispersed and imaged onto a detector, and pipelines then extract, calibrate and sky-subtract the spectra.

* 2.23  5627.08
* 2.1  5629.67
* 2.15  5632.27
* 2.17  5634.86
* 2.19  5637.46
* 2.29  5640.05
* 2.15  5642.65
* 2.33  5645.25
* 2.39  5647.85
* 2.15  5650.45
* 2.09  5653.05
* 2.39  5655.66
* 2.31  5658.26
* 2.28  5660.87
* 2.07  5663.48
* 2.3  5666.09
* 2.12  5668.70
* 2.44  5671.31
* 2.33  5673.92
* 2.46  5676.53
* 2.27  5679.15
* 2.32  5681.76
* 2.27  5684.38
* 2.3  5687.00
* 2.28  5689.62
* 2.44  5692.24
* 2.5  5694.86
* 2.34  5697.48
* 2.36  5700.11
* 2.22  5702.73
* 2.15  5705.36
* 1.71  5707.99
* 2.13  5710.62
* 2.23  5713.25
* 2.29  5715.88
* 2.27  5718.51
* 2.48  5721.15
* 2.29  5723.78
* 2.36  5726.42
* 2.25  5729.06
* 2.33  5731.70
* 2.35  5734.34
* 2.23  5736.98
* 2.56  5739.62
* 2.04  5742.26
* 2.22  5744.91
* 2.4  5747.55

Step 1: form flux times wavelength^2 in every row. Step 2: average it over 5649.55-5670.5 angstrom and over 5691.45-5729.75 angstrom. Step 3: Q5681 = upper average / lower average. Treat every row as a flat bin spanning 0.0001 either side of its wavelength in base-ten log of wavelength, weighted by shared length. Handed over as 1.04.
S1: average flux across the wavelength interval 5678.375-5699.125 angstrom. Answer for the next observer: 2.34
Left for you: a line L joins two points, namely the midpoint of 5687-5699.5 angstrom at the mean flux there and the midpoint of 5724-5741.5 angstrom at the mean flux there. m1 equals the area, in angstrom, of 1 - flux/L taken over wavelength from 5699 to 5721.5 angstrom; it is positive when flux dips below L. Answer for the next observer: 1.60 angstrom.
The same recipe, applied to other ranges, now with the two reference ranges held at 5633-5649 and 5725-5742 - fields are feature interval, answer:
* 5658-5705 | -0.5 angstrom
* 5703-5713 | 1.1 angstrom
